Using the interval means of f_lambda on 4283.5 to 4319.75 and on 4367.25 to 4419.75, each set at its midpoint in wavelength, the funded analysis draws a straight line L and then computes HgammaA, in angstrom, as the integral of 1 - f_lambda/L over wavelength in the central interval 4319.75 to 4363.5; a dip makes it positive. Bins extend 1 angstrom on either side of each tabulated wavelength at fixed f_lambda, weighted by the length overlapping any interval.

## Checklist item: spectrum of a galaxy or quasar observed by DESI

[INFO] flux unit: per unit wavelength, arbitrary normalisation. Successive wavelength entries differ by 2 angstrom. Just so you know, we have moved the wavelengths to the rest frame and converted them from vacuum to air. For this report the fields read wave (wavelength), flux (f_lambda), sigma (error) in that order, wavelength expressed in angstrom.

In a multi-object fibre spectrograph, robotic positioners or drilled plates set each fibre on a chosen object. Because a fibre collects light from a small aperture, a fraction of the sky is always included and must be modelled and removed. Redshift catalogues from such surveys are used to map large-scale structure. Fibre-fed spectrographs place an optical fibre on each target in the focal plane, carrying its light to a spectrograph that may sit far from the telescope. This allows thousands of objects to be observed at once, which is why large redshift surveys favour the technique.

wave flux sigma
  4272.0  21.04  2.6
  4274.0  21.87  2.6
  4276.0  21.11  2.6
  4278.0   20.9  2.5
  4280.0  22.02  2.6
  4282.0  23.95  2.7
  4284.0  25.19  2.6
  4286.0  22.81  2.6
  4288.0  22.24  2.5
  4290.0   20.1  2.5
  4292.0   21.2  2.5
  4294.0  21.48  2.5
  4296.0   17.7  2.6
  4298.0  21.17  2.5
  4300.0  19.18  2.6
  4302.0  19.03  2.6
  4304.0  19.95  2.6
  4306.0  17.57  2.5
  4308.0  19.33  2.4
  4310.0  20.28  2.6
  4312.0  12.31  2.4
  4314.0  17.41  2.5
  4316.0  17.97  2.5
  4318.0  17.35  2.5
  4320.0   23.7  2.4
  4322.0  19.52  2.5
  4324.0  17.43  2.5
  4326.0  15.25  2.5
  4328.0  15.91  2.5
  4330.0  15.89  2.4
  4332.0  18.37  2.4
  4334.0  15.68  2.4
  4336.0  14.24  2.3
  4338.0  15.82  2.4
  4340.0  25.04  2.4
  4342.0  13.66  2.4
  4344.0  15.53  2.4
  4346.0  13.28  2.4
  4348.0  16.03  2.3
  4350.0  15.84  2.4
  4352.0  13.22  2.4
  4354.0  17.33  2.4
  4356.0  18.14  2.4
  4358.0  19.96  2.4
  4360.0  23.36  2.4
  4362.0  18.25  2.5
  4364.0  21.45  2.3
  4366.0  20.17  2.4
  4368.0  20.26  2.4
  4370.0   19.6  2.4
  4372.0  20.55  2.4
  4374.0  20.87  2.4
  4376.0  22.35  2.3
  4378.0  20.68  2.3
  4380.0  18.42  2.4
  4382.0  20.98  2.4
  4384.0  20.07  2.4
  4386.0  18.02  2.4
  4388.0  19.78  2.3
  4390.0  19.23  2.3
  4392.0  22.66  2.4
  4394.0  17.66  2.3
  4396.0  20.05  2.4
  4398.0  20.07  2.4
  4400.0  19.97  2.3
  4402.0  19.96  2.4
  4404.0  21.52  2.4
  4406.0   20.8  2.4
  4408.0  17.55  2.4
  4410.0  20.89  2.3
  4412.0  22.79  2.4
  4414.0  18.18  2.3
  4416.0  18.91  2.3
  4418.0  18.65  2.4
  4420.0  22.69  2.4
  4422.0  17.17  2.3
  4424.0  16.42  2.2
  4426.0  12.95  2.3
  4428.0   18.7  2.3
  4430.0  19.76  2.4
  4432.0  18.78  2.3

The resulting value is 5.6 angstrom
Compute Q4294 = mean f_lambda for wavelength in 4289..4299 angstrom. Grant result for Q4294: 20.3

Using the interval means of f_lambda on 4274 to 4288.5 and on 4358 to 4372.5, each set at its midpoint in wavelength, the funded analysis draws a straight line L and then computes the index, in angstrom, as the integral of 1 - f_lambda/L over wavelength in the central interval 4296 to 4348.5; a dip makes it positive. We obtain 9.68 angstrom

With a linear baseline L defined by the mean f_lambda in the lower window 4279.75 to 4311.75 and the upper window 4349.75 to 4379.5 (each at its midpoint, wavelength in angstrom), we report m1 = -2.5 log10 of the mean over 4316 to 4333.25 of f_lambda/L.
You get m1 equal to 0.13 mag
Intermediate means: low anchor 20.6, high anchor 19.5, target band 17.9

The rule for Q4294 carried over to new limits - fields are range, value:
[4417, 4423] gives 19.5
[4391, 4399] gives 20.1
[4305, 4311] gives 19.1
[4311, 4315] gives 14.9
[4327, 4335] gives 16.5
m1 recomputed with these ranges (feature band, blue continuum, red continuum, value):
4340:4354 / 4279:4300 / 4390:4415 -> 0.322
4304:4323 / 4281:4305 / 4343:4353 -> 0.016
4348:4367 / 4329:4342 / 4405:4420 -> -0.030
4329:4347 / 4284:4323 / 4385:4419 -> 0.199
